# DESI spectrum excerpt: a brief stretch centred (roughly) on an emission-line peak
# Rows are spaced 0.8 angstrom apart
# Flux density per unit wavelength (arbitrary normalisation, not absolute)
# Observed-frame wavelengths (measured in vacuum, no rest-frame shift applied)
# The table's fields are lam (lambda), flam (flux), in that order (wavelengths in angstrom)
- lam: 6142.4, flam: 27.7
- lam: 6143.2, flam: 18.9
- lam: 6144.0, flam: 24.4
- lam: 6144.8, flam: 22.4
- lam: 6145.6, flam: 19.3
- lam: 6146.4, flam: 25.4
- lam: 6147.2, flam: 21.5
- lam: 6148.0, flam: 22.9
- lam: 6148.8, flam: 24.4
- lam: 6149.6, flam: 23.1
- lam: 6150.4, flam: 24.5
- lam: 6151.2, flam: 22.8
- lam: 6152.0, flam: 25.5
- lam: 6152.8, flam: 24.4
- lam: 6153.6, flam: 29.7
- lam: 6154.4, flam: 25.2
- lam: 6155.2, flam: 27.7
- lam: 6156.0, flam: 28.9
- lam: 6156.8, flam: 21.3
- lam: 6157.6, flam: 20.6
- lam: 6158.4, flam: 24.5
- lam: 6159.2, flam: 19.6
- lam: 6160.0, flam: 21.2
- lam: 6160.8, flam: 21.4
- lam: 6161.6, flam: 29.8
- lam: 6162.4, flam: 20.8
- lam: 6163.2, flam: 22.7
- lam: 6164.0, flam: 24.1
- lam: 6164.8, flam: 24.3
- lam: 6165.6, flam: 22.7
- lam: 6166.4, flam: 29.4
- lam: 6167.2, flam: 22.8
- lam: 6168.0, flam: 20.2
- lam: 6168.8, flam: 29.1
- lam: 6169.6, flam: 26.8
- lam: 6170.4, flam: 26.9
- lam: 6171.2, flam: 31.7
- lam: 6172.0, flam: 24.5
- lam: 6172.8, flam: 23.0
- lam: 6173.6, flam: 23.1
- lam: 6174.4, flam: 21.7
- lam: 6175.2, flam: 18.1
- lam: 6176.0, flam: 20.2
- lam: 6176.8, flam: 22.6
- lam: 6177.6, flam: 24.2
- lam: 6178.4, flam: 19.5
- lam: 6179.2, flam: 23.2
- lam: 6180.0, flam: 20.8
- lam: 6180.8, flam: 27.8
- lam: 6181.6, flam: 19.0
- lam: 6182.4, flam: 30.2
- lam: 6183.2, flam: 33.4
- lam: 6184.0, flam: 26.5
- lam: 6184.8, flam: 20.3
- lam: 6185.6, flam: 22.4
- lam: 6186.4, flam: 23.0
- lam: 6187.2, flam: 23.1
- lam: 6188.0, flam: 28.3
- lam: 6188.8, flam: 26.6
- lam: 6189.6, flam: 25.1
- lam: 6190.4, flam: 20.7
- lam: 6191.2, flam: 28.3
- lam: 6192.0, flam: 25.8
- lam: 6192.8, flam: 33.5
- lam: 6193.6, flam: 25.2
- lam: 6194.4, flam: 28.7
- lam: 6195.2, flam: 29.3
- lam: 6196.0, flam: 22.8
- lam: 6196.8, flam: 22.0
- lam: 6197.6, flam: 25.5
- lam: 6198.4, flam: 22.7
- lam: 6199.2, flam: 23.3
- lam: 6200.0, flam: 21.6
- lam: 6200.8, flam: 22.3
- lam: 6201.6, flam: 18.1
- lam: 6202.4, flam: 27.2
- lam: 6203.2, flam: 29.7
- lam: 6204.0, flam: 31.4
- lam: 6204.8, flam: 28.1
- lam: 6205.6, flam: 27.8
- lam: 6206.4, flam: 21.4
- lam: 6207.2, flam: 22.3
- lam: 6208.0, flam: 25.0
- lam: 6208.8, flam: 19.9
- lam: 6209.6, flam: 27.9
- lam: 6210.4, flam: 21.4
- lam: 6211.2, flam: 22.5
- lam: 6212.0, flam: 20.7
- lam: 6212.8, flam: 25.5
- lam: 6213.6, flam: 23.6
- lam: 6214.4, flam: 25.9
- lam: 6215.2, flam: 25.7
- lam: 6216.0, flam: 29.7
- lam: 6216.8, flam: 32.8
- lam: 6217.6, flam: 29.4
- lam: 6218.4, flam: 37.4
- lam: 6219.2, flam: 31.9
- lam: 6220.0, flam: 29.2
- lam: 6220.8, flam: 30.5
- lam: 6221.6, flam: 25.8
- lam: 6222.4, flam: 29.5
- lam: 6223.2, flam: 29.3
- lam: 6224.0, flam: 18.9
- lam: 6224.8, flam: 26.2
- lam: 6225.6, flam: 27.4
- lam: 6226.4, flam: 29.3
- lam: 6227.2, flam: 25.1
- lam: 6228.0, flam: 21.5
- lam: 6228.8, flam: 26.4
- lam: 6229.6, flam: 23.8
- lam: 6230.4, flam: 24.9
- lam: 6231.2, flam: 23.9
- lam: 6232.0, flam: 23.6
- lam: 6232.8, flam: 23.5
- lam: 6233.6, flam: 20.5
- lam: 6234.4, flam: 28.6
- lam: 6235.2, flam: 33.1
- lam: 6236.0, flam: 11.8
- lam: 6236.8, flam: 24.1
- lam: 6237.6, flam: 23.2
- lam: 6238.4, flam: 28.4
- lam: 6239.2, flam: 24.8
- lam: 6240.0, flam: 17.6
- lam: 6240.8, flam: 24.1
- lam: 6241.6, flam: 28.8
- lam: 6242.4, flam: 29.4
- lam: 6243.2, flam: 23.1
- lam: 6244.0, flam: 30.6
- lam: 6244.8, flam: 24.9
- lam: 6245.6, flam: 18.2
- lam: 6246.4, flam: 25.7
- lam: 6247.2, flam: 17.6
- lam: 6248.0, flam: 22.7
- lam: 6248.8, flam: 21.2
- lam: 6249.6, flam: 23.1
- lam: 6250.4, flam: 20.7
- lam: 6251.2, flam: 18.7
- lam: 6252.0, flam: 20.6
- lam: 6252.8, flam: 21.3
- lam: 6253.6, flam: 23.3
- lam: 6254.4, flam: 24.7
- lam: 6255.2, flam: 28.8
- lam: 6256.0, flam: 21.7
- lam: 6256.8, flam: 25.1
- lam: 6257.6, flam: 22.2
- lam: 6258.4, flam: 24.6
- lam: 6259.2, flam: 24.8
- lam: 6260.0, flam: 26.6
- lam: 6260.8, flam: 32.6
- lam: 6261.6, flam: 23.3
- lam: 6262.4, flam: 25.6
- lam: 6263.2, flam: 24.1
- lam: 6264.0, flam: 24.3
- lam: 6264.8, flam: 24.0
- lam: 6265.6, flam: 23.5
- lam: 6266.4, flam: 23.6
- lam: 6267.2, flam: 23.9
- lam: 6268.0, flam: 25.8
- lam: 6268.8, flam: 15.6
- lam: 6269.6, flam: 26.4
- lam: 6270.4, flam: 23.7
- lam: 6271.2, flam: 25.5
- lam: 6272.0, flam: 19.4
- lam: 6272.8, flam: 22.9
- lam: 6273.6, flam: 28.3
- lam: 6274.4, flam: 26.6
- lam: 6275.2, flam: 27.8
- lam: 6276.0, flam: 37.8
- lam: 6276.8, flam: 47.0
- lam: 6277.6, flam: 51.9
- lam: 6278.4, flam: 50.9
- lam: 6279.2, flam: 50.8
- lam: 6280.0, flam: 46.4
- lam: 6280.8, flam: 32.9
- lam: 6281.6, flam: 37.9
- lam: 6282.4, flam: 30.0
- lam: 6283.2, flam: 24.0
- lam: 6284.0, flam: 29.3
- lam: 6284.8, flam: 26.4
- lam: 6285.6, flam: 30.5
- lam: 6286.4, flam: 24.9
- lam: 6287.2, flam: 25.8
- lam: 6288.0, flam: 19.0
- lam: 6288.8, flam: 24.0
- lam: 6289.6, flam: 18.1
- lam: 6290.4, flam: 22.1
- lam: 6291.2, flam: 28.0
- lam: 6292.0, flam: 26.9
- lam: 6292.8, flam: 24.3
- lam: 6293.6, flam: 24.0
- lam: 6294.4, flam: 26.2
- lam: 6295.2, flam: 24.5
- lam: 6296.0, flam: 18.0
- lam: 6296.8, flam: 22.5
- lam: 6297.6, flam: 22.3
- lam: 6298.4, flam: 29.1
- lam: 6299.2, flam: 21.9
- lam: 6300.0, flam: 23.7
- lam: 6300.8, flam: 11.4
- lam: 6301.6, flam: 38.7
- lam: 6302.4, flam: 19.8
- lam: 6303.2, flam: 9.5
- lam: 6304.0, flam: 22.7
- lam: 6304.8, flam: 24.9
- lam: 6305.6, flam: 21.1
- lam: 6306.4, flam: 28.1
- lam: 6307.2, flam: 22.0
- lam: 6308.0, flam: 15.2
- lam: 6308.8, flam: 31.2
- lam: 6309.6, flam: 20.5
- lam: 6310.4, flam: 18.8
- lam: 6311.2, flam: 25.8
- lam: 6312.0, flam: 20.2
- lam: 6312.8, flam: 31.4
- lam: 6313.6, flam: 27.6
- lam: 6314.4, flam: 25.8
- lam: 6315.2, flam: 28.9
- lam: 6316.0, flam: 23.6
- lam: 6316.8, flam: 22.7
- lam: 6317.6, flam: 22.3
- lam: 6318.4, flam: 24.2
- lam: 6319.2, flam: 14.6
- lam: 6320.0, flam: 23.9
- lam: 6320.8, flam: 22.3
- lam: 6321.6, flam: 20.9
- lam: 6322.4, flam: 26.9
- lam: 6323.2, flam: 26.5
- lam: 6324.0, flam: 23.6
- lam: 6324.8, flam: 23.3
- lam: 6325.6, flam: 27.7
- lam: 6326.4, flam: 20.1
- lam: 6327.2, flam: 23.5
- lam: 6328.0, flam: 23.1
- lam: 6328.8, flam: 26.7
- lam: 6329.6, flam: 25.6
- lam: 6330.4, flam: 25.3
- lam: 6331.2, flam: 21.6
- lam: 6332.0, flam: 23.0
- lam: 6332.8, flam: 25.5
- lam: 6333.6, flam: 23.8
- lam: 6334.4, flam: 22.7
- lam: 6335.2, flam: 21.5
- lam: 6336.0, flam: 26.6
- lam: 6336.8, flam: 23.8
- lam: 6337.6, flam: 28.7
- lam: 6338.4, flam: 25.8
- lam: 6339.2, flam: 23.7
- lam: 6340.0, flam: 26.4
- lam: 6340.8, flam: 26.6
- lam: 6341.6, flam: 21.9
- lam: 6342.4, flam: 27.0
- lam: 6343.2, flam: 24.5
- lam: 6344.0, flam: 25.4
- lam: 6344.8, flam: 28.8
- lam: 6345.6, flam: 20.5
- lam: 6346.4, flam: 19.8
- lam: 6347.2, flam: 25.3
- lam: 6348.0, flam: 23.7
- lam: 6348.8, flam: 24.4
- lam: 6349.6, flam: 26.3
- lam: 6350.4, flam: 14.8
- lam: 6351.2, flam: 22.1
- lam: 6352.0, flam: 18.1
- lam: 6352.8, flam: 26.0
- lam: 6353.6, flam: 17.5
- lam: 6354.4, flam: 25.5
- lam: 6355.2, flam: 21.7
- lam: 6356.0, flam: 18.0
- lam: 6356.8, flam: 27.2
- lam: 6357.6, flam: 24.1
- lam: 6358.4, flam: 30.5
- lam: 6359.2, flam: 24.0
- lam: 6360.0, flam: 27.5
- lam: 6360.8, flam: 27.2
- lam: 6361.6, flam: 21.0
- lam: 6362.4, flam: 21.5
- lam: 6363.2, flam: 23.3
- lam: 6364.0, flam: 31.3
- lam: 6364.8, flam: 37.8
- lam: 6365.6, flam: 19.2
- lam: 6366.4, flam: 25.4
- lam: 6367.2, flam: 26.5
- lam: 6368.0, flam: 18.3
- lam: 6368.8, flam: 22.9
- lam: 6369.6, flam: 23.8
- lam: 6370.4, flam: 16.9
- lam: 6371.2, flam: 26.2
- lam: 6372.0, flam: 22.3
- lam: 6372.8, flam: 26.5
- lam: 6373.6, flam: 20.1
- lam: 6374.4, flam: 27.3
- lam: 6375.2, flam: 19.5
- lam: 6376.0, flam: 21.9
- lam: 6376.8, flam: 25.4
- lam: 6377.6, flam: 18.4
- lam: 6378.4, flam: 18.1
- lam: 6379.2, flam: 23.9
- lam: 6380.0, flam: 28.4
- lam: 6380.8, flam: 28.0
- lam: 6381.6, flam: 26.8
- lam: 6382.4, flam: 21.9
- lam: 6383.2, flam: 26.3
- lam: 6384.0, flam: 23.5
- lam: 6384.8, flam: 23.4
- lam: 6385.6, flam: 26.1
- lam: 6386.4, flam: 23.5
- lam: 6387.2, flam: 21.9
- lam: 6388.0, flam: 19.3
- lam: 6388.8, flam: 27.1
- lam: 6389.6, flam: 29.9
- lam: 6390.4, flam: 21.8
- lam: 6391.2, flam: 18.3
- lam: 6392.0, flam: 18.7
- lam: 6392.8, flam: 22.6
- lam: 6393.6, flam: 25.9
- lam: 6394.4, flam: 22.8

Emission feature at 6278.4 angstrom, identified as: [O III] 5007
